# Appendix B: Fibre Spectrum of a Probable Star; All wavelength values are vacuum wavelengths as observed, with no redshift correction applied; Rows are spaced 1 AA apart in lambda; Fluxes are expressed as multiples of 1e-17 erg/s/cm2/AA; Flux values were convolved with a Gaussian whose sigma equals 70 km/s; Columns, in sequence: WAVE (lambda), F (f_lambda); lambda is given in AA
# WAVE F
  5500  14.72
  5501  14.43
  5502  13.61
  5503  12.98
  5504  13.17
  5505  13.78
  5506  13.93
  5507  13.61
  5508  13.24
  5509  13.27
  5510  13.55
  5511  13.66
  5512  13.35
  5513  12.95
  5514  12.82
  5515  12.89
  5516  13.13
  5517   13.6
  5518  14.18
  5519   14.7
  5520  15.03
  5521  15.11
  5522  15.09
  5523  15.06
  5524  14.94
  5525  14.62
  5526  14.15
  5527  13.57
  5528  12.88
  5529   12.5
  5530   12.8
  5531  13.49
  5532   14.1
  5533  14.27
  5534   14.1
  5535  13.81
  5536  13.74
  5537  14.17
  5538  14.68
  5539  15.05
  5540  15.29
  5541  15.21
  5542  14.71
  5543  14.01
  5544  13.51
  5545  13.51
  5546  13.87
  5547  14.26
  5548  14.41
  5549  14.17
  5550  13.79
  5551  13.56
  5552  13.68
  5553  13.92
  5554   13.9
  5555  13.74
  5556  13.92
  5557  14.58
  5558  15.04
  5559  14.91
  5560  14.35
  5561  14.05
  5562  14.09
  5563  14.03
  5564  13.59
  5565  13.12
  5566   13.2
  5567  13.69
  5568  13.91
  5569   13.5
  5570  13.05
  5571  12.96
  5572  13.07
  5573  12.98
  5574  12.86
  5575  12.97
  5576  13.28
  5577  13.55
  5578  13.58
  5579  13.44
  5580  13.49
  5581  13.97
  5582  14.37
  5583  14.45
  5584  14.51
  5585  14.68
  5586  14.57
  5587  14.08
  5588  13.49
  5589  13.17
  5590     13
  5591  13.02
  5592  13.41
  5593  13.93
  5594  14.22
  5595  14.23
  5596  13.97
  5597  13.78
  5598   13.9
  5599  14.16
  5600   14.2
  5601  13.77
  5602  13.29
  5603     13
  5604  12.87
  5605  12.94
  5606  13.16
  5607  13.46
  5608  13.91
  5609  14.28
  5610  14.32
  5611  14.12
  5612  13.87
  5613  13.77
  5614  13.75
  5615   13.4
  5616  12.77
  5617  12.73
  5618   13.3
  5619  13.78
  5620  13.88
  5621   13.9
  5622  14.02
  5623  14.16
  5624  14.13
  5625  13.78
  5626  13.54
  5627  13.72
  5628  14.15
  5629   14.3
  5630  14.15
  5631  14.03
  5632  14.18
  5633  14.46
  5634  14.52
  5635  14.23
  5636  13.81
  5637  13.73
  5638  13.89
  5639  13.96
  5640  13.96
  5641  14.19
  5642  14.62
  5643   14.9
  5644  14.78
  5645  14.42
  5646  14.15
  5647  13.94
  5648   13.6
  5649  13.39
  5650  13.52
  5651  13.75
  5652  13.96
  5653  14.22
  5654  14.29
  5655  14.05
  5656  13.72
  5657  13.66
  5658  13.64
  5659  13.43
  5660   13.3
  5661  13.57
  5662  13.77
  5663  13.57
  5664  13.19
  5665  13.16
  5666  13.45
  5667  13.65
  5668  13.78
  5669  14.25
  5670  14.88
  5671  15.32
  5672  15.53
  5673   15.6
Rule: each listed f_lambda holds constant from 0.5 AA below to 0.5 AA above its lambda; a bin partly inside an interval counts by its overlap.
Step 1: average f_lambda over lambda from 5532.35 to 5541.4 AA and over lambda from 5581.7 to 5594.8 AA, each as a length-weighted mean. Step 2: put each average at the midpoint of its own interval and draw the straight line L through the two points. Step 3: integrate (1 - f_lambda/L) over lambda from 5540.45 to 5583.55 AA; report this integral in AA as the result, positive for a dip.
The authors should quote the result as 1.1 AA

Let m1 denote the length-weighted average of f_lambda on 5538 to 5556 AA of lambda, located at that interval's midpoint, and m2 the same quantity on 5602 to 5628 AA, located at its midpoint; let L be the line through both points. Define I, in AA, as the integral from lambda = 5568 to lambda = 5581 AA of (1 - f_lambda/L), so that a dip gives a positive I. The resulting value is 0.6 AA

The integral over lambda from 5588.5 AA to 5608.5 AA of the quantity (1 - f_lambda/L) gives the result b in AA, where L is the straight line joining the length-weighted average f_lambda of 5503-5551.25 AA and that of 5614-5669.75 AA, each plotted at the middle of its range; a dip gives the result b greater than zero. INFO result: 0.5 AA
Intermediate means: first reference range 13.9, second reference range 13.9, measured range 13.6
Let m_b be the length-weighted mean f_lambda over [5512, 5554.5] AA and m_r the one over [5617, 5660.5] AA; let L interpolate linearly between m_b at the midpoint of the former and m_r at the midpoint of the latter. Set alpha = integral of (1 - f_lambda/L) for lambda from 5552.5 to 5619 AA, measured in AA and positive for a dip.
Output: 1.4 AA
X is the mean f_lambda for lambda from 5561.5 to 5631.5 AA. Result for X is 13.7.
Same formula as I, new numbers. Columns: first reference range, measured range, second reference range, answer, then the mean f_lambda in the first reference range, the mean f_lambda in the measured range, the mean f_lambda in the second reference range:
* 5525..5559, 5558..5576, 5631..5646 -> 0.6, 14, 13.6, 14.2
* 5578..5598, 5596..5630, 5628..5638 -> 0.8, 13.9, 13.7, 14.1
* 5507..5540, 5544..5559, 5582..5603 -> -0.2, 13.9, 14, 13.9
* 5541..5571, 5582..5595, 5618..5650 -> 0.1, 13.9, 13.9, 14.1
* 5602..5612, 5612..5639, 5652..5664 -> -0.4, 13.6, 13.9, 13.7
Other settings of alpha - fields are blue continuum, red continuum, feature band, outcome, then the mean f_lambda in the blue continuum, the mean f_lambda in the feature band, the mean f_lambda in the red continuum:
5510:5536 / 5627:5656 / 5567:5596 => 0.7 AA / 13.9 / 13.6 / 14.1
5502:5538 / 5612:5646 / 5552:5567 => -0.2 AA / 13.8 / 14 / 14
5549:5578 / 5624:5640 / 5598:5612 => 0.2 AA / 13.7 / 13.7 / 14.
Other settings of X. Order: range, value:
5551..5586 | 13.8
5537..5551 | 14.3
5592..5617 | 13.7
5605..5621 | 13.6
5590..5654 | 13.9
